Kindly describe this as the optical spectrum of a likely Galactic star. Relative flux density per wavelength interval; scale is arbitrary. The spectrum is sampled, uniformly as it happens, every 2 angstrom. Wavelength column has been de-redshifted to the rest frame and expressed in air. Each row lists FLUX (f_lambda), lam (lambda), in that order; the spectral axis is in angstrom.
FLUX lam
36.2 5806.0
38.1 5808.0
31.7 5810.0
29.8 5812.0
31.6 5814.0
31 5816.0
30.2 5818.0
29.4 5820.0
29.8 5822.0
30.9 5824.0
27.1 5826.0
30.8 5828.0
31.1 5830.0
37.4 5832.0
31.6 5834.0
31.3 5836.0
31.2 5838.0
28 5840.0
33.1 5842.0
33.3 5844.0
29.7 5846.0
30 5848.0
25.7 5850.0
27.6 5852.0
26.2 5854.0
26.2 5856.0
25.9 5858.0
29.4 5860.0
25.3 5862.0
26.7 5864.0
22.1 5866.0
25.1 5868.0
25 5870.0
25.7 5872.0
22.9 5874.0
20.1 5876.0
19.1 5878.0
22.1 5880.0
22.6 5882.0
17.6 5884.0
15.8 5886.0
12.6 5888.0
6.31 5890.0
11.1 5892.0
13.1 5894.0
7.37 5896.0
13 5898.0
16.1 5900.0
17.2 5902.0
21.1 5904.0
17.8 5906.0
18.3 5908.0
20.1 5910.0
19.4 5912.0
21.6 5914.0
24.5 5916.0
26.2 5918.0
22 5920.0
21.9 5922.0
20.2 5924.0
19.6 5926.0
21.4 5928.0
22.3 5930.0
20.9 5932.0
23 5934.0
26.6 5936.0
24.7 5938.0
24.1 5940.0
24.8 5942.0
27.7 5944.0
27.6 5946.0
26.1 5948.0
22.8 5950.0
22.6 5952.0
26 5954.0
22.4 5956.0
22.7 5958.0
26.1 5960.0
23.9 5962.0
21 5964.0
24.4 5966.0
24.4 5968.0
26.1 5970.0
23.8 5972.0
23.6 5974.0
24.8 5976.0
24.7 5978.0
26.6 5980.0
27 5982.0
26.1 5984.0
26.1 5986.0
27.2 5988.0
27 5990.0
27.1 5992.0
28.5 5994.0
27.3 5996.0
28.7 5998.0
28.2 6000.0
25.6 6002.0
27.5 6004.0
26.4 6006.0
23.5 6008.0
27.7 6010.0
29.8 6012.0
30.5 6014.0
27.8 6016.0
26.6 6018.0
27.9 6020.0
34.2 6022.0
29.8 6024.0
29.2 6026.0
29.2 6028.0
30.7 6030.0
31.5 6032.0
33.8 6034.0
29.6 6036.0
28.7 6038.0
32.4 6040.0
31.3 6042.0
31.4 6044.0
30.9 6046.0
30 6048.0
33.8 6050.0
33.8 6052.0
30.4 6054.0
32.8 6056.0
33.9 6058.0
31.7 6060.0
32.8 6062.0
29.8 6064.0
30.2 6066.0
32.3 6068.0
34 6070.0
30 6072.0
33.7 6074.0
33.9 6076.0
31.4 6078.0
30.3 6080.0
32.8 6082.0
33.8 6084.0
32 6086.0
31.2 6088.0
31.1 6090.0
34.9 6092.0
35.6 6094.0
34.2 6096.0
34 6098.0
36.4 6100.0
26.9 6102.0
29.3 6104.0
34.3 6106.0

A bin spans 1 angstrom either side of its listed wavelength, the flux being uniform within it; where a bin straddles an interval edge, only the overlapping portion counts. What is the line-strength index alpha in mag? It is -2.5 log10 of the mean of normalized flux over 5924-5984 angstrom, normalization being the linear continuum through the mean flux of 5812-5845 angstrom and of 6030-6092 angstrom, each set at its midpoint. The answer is 0.288 mag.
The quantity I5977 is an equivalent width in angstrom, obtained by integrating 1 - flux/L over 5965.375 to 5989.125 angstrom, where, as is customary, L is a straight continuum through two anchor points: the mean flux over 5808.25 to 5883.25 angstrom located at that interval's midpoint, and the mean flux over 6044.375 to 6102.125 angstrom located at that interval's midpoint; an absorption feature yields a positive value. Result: 4.0 angstrom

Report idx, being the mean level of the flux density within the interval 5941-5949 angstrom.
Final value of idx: 26.6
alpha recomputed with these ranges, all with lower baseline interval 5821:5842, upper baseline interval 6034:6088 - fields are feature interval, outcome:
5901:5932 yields 0.439 mag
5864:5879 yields 0.325 mag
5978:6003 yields 0.170 mag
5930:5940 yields 0.306 mag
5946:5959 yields 0.291 mag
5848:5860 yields 0.158 mag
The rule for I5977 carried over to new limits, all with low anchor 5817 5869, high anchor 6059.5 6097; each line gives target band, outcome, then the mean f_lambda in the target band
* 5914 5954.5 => 8.9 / 23.7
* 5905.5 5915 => 3.3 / 19.5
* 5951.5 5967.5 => 3.7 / 23.7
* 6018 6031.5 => 0.7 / 30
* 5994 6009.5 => 2.2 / 26.9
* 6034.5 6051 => 0.4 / 31.1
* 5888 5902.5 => 8.7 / 11.9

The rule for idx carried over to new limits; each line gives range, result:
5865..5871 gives 24.1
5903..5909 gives 19.1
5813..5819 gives 30.9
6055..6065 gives 32.2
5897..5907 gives 17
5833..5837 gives 31.5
